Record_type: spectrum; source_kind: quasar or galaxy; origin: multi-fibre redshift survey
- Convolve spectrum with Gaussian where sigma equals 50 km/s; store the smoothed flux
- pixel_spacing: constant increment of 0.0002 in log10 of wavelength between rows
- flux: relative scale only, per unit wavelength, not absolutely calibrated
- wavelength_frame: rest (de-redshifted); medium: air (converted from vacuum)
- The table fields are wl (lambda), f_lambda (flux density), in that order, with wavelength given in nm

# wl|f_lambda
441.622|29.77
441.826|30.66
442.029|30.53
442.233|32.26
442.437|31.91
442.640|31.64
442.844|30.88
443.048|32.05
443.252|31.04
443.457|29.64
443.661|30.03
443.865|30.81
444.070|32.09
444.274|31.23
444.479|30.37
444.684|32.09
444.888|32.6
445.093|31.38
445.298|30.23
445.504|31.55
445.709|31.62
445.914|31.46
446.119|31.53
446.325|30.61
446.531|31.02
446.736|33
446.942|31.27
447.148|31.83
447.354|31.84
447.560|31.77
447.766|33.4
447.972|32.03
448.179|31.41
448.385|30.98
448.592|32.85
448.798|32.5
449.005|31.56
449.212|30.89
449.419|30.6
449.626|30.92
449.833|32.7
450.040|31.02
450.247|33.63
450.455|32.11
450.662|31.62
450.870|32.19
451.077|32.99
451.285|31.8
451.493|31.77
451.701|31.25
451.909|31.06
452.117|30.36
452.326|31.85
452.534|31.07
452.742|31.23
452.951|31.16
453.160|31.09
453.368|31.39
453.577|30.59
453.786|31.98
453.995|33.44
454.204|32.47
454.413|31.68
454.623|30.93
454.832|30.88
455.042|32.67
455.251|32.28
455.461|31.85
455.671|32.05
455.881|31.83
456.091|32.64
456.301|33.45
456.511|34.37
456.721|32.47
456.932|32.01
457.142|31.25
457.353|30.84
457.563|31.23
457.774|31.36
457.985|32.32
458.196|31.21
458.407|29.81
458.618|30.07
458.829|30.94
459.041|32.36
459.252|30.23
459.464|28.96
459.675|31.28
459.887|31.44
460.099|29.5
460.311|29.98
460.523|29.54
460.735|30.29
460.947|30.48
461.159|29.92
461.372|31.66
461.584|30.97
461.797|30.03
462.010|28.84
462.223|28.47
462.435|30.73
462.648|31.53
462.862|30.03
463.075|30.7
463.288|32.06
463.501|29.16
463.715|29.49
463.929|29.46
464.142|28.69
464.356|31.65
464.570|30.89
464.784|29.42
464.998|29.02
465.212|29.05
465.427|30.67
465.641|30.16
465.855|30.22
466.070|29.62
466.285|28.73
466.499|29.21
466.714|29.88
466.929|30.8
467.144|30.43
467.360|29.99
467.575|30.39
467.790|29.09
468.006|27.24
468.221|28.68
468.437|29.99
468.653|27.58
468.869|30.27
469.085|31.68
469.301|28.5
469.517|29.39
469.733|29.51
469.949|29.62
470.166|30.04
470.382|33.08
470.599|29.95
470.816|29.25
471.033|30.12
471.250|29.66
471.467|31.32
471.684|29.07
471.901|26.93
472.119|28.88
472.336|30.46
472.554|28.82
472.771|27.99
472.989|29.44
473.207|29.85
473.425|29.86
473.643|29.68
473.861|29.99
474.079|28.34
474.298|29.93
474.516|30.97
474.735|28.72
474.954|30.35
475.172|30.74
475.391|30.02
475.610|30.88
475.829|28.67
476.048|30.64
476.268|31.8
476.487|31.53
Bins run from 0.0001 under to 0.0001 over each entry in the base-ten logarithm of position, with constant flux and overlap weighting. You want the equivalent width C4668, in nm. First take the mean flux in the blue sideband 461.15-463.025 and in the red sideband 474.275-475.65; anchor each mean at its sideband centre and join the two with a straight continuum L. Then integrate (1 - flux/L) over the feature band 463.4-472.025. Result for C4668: 0.16 nm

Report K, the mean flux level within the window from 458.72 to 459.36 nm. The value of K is 31.1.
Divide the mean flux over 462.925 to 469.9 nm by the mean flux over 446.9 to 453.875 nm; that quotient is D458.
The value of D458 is 0.94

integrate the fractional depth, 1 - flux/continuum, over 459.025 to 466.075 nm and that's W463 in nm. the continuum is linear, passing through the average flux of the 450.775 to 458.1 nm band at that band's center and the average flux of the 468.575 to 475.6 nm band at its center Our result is 0.156 nm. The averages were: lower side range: 31.8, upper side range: 29.7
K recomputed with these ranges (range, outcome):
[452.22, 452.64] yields 31.5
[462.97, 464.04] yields 30.2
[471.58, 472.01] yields 28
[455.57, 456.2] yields 32.2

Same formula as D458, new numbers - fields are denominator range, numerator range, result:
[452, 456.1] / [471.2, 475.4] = 0.93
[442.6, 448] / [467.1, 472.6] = 0.94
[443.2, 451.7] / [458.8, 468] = 0.95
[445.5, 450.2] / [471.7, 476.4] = 0.94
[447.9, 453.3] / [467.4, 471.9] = 0.94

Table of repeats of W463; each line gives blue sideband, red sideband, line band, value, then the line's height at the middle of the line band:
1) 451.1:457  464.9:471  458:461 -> 0.05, 31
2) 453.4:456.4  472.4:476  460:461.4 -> 0.05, 31.3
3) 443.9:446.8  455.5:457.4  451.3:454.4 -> 0.05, 32.1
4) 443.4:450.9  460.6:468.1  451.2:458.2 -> -0.20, 30.9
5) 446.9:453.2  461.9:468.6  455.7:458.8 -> -0.10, 30.8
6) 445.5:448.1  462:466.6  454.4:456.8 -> -0.11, 30.8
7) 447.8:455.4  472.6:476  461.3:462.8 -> 0.02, 30.8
